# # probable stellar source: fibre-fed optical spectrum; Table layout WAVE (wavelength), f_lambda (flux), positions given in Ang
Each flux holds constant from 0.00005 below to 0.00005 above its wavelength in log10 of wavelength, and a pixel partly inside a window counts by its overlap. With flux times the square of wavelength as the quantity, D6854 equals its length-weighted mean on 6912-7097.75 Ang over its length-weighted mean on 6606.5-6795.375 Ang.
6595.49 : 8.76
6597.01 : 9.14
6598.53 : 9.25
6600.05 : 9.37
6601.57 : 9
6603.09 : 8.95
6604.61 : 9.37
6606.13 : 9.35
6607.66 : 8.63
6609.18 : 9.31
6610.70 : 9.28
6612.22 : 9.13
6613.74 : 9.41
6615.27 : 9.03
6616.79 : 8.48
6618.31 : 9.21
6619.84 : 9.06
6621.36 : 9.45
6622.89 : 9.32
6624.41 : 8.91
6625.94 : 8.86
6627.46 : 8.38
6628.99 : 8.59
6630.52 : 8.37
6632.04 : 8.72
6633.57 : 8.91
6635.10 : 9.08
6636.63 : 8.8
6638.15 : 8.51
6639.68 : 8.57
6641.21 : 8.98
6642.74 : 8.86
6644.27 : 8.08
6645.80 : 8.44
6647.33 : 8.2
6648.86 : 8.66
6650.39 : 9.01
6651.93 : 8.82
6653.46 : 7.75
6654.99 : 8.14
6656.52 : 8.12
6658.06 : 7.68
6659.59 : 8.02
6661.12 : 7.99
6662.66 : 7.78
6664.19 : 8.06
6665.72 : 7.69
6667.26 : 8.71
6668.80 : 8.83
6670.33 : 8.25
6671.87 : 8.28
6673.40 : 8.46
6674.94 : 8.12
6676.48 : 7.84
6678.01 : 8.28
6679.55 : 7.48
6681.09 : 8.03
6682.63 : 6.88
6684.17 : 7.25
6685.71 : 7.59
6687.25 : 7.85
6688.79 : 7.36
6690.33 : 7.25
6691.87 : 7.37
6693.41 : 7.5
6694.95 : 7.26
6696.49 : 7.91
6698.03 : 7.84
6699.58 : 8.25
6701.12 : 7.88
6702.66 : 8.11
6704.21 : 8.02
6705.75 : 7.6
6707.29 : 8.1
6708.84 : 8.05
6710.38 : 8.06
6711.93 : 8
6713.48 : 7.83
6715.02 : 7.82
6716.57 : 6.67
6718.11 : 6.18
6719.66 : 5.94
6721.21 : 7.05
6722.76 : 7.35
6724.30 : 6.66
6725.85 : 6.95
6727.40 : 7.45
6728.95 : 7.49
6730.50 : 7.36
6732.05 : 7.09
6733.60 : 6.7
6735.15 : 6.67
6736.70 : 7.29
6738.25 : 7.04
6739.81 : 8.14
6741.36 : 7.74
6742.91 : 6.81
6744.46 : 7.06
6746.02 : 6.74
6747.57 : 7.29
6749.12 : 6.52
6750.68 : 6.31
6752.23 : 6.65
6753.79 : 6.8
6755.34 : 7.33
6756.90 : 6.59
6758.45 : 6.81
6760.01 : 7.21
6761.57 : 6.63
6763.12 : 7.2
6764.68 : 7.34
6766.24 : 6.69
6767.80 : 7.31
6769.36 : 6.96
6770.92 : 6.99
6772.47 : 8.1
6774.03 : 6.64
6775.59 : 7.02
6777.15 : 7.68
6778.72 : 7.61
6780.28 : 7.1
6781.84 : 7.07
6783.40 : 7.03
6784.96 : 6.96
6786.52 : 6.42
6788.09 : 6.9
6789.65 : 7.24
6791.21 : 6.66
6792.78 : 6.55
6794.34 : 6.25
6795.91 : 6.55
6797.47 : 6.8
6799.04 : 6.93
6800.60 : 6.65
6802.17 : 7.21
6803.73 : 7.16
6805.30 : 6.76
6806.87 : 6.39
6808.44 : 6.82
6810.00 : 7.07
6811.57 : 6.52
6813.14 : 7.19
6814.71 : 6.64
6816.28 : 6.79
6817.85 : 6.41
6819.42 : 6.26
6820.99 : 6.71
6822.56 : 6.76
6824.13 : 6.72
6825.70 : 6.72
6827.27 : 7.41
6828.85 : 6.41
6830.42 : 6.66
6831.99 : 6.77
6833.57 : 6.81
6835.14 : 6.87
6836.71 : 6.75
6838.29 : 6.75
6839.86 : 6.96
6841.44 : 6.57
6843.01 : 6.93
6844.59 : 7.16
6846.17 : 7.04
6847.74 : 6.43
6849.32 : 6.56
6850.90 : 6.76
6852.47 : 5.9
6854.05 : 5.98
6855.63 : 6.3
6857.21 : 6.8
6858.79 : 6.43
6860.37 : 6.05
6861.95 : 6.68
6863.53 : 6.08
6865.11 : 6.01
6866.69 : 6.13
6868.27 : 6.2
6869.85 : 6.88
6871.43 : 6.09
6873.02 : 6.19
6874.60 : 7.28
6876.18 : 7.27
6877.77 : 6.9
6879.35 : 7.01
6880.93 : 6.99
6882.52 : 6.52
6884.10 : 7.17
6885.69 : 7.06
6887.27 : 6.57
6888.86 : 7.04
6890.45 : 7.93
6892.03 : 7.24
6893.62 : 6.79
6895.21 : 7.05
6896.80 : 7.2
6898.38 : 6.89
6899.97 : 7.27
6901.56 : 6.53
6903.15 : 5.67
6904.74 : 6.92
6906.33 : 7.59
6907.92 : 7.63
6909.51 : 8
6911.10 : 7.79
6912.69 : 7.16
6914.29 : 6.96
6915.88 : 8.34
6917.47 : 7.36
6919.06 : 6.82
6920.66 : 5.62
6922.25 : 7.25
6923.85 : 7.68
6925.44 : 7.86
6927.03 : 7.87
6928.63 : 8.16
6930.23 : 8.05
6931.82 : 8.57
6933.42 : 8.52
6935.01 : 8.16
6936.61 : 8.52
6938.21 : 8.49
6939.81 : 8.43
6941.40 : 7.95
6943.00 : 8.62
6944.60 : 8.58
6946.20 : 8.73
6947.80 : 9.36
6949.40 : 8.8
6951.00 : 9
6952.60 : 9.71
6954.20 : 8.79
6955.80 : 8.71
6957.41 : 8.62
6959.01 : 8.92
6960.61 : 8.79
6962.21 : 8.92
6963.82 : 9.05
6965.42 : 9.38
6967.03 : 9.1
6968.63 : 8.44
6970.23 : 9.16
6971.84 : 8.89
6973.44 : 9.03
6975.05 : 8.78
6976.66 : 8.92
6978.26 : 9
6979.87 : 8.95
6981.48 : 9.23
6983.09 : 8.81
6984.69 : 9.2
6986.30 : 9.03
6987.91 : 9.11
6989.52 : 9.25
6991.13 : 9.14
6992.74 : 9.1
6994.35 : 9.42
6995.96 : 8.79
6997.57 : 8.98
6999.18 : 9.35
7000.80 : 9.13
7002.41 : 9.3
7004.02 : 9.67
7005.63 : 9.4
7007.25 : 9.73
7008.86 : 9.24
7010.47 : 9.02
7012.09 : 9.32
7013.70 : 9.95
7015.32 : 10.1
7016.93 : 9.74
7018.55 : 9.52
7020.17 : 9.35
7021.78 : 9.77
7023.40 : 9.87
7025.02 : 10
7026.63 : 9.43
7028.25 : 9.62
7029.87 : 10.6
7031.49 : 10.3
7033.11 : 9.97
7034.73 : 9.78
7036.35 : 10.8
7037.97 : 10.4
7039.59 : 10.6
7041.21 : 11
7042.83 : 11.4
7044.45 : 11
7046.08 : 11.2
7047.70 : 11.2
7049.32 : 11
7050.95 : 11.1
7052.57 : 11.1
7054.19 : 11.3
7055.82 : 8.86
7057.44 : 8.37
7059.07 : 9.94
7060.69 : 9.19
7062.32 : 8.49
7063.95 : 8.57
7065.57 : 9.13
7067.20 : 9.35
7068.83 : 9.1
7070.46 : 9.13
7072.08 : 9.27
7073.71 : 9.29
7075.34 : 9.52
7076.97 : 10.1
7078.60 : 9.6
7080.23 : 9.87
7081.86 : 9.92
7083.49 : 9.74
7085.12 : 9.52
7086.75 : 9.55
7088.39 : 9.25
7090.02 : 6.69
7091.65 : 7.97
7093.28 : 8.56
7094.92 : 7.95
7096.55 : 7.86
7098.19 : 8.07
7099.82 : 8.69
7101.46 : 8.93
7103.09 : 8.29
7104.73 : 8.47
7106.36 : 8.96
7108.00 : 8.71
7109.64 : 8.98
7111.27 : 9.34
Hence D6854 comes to 1.29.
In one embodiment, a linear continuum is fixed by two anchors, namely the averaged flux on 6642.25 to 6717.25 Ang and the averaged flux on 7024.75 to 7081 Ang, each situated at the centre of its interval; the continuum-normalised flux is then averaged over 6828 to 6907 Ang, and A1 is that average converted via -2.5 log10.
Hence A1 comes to 0.31 mag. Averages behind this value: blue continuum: 7.96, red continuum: 9.99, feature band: 6.72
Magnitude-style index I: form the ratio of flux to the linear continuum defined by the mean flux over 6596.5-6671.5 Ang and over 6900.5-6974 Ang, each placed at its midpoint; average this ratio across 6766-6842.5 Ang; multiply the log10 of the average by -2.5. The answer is 0.22 mag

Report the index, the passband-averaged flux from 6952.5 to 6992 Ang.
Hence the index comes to 8.98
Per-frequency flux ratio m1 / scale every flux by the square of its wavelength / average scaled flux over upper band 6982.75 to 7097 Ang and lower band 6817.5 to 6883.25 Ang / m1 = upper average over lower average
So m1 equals 1.5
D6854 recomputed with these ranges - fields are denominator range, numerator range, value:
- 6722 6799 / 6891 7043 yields 1.33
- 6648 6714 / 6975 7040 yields 1.32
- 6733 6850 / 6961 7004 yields 1.39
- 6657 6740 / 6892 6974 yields 1.14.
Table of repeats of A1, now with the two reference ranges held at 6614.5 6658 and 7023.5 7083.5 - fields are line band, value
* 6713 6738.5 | 0.26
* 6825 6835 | 0.34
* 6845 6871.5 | 0.42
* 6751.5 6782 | 0.27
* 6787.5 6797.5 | 0.34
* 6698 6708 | 0.12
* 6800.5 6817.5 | 0.32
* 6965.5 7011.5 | 0.08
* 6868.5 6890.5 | 0.34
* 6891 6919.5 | 0.30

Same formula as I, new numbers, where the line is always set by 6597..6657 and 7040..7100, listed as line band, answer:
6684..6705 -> 0.16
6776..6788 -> 0.27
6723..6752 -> 0.26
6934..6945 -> 0.11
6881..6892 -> 0.29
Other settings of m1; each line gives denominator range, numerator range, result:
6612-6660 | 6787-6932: 0.85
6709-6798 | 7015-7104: 1.49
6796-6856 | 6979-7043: 1.51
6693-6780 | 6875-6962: 1.13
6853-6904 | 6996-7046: 1.54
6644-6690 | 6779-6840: 0.88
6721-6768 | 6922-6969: 1.29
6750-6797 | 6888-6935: 1.11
